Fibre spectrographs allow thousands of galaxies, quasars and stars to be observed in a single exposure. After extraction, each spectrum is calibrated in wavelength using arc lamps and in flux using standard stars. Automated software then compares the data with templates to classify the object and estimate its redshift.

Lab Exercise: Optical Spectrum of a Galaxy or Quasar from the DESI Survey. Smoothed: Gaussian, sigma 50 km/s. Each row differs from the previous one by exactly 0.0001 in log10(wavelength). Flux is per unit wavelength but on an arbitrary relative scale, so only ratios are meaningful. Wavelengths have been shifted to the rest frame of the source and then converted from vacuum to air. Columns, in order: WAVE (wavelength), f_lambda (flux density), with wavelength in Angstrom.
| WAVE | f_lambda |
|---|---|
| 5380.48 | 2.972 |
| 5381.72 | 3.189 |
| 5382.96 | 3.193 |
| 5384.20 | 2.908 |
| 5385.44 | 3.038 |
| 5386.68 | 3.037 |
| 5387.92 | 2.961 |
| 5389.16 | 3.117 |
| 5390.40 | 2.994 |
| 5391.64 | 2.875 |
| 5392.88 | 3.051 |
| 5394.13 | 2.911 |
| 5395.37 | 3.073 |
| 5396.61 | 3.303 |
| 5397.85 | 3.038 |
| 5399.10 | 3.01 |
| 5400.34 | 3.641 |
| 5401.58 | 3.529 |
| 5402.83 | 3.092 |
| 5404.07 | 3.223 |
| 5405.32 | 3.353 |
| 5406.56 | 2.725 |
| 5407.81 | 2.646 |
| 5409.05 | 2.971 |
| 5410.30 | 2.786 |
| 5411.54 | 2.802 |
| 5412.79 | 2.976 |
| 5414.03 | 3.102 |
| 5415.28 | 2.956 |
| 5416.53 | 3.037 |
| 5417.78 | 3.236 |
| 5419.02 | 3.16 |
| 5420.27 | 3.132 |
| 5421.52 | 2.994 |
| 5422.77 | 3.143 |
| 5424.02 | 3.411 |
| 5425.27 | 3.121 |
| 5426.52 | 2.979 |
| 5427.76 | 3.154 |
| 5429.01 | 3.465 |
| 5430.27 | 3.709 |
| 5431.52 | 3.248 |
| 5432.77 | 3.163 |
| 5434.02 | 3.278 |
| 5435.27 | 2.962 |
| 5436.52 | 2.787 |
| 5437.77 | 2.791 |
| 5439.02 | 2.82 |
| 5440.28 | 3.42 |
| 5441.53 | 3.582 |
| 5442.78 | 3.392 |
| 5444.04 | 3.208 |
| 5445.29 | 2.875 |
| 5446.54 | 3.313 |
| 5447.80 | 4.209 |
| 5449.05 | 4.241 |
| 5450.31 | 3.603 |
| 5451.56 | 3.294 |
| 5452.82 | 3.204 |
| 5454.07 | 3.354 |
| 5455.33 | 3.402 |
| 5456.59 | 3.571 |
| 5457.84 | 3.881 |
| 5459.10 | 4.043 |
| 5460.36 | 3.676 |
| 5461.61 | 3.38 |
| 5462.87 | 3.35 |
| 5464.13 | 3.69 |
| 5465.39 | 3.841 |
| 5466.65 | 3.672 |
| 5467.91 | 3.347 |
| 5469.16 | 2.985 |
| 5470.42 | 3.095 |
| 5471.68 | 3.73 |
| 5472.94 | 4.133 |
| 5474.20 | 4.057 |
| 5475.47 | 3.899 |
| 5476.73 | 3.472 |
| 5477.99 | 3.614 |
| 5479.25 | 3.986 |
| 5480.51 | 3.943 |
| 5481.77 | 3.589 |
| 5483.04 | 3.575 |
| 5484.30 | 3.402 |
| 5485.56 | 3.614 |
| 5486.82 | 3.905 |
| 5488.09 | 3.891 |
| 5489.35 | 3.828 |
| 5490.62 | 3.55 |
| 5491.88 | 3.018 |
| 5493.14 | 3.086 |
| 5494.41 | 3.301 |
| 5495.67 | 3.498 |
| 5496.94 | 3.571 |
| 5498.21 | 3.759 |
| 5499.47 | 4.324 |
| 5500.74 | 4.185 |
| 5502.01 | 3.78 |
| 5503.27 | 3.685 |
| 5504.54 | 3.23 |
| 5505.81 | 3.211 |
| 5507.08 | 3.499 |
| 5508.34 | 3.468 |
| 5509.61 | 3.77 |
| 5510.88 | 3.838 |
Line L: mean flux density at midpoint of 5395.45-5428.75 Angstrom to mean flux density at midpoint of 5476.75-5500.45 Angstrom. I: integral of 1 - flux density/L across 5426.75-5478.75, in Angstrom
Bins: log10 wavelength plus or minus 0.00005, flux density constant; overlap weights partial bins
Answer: -1.07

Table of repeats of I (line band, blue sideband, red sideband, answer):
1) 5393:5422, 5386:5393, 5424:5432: 0.58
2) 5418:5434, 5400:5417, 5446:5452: 0.61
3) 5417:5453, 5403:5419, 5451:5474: -0.22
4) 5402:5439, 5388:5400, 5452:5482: 2.00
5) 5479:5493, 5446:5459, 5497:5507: 0.19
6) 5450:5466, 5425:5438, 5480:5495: -1.00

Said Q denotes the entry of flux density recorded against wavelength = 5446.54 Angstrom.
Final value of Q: 3.313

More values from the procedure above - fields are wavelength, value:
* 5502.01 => 3.78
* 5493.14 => 3.086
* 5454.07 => 3.354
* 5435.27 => 2.962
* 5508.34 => 3.468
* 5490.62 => 3.55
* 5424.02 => 3.411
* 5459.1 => 4.043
